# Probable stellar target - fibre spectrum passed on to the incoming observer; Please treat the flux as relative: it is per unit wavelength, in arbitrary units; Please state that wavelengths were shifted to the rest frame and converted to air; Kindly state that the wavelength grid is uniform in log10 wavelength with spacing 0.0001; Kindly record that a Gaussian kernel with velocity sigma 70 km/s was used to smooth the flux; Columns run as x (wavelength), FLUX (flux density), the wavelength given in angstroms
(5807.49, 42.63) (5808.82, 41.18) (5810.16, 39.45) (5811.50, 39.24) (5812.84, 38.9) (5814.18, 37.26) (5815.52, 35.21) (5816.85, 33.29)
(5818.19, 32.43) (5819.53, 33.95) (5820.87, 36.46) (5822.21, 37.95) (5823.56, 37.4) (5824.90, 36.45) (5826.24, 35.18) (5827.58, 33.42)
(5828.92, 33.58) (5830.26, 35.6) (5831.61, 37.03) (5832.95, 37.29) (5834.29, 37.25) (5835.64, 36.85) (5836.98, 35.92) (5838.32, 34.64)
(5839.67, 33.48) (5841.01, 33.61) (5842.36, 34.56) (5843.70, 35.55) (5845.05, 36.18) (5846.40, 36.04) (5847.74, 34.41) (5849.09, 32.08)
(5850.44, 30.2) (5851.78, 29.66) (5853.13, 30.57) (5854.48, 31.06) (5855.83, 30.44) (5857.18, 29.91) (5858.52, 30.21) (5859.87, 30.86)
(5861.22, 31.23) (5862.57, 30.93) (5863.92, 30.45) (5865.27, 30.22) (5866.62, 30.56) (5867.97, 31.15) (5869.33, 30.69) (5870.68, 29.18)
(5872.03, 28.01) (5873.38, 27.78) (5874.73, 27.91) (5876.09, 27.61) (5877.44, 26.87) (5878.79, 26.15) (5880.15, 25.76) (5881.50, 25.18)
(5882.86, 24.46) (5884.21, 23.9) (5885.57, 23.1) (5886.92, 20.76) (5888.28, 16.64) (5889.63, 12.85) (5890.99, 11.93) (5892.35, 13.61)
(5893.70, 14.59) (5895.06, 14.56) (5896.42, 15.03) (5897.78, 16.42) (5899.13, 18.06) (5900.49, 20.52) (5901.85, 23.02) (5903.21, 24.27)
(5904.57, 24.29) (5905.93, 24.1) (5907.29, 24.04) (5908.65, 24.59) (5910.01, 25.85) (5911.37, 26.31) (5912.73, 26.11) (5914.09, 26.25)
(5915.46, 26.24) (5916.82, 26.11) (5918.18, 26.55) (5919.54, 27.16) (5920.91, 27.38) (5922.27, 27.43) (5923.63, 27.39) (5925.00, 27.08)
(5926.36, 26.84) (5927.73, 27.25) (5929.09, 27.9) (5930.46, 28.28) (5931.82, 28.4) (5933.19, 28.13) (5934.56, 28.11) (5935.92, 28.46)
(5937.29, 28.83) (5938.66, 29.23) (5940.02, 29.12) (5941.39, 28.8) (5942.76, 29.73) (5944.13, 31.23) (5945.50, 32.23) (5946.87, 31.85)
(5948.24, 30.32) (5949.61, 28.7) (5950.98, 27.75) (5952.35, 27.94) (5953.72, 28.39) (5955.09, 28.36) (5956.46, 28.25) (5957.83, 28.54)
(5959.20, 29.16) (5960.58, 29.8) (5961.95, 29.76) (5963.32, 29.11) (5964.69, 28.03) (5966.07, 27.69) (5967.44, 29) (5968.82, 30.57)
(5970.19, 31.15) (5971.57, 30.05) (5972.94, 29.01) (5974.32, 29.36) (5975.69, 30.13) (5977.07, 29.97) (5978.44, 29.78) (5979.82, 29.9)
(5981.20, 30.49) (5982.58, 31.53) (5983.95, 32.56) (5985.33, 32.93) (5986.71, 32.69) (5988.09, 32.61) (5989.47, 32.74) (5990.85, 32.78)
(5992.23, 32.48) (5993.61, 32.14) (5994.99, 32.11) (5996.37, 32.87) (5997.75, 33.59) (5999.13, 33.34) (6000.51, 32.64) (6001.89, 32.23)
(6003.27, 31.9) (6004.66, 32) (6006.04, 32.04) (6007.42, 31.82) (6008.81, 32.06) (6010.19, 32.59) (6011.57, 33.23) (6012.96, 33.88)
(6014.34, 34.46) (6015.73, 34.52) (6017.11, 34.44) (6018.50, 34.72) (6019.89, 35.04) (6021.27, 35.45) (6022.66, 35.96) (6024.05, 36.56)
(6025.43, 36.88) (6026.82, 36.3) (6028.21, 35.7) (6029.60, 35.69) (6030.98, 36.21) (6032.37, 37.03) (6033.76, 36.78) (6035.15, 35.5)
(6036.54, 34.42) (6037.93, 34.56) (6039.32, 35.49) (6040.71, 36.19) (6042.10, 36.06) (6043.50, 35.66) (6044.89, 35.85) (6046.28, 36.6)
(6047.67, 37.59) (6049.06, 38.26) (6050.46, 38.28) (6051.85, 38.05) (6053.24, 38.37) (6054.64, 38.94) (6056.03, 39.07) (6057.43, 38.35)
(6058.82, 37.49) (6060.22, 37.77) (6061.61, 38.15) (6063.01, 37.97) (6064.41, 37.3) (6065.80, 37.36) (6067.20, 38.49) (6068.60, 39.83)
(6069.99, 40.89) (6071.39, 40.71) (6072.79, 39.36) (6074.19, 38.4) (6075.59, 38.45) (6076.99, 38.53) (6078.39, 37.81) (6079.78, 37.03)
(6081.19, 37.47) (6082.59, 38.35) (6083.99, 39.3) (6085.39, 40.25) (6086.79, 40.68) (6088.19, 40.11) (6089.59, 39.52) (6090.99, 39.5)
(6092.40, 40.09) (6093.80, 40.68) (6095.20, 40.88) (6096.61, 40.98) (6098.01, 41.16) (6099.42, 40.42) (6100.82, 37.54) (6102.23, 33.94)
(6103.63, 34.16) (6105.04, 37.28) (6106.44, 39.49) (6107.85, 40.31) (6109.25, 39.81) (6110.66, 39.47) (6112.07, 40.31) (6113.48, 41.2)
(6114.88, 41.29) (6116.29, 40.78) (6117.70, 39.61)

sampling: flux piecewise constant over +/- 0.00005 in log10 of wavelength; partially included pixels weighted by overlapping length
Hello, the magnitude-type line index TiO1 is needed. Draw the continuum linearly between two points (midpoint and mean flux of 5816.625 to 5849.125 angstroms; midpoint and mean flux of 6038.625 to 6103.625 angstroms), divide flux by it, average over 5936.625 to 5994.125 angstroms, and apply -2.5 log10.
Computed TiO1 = 0.23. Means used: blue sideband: 35.3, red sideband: 38.4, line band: 30.1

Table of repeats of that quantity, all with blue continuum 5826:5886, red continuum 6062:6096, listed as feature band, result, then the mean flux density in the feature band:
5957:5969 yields 0.21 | 29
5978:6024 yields 0.11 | 32.9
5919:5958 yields 0.19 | 28.6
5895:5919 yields 0.39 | 23.2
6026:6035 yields 0.03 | 36.2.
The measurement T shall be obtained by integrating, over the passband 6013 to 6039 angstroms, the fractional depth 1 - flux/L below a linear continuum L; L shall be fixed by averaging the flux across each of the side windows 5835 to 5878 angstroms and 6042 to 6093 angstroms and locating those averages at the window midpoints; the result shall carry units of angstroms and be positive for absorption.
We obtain 1.1 angstroms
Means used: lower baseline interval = 31.5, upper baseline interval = 38.5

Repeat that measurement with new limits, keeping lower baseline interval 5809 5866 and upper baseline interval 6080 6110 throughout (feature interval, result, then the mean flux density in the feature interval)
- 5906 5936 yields 7.5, 26.8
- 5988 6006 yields 2.3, 32.6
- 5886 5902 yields 8.6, 16.4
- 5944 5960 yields 3.1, 29.3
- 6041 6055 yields 0.3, 37.3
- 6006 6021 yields 1.6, 33.7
